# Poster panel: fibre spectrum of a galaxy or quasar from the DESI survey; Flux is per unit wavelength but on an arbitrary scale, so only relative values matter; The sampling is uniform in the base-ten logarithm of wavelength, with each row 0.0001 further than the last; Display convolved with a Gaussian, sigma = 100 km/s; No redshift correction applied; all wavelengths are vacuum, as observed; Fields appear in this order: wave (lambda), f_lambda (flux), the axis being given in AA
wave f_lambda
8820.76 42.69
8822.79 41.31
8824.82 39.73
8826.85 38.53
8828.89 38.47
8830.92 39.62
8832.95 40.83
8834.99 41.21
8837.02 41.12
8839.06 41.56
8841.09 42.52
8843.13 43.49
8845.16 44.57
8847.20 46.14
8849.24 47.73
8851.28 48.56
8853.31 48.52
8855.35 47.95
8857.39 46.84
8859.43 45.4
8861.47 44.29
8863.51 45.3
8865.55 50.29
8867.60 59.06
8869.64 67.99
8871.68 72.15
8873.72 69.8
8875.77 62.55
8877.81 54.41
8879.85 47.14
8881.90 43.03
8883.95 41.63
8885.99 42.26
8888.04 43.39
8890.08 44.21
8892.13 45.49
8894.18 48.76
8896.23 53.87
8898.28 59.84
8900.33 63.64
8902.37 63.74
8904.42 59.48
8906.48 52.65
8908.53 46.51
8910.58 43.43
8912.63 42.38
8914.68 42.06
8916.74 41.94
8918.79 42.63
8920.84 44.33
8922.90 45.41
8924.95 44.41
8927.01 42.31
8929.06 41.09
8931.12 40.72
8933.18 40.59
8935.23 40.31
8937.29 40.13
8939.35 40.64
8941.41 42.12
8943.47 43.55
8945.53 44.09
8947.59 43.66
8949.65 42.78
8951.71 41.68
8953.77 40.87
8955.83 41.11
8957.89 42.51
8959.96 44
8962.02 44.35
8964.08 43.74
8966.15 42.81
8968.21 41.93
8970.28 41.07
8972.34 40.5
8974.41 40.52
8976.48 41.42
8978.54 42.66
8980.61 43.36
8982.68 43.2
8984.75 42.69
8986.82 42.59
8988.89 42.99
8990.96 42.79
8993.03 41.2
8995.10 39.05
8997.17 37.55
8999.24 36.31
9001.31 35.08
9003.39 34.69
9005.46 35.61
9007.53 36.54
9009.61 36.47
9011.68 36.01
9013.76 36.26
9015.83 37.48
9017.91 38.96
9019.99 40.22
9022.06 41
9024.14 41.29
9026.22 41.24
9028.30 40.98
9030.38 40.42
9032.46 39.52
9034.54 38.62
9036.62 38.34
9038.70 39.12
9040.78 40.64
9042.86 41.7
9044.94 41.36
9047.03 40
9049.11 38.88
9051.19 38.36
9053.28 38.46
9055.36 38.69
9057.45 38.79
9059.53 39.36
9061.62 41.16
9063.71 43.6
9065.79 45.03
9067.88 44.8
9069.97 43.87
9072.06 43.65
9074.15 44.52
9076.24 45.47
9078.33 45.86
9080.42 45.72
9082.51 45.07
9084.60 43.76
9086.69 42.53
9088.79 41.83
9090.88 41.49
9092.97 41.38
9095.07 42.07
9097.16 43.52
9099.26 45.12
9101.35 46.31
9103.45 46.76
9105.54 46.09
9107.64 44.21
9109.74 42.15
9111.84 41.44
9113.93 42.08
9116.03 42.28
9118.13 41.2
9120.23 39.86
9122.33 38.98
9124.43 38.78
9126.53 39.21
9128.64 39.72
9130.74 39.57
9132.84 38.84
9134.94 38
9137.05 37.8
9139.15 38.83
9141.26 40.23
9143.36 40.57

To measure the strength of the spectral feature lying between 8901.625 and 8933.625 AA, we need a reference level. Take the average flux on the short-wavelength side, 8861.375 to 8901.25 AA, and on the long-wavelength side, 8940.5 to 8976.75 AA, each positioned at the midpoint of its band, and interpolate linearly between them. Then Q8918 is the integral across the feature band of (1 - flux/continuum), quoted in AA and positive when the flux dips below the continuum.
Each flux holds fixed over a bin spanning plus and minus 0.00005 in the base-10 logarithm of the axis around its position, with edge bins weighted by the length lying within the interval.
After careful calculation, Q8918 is 1.6 AA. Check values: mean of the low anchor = 53.1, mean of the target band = 45.8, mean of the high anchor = 42.4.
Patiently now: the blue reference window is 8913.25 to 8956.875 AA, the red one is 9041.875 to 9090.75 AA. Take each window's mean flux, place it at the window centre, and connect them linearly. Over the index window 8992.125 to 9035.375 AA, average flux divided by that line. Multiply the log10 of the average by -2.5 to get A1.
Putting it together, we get 0.11 mag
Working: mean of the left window 42.2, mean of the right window 42.3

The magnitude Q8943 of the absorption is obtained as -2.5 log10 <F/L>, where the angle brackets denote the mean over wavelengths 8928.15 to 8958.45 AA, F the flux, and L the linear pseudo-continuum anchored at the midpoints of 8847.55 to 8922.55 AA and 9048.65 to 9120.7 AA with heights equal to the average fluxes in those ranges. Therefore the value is 0.16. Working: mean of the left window 50.6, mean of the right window 42.8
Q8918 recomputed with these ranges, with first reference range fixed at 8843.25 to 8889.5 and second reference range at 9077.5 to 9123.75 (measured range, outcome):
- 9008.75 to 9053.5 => 5.91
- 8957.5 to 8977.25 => 2.14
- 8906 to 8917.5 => 1.10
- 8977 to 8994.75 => 1.63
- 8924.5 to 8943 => 2.73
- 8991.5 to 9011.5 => 4.01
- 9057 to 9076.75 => 0.50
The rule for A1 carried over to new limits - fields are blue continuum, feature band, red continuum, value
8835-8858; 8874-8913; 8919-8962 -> -0.16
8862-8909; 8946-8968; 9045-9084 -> 0.15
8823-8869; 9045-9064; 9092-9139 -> 0.07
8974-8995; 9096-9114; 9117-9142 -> -0.12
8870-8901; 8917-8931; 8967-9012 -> 0.12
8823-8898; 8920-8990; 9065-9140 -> 0.08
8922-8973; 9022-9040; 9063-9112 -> 0.09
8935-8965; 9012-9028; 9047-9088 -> 0.08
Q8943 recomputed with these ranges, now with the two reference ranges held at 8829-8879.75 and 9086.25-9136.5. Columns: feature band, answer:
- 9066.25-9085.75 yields -0.05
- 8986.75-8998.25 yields 0.11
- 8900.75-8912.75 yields -0.10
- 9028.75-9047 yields 0.10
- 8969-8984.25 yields 0.10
